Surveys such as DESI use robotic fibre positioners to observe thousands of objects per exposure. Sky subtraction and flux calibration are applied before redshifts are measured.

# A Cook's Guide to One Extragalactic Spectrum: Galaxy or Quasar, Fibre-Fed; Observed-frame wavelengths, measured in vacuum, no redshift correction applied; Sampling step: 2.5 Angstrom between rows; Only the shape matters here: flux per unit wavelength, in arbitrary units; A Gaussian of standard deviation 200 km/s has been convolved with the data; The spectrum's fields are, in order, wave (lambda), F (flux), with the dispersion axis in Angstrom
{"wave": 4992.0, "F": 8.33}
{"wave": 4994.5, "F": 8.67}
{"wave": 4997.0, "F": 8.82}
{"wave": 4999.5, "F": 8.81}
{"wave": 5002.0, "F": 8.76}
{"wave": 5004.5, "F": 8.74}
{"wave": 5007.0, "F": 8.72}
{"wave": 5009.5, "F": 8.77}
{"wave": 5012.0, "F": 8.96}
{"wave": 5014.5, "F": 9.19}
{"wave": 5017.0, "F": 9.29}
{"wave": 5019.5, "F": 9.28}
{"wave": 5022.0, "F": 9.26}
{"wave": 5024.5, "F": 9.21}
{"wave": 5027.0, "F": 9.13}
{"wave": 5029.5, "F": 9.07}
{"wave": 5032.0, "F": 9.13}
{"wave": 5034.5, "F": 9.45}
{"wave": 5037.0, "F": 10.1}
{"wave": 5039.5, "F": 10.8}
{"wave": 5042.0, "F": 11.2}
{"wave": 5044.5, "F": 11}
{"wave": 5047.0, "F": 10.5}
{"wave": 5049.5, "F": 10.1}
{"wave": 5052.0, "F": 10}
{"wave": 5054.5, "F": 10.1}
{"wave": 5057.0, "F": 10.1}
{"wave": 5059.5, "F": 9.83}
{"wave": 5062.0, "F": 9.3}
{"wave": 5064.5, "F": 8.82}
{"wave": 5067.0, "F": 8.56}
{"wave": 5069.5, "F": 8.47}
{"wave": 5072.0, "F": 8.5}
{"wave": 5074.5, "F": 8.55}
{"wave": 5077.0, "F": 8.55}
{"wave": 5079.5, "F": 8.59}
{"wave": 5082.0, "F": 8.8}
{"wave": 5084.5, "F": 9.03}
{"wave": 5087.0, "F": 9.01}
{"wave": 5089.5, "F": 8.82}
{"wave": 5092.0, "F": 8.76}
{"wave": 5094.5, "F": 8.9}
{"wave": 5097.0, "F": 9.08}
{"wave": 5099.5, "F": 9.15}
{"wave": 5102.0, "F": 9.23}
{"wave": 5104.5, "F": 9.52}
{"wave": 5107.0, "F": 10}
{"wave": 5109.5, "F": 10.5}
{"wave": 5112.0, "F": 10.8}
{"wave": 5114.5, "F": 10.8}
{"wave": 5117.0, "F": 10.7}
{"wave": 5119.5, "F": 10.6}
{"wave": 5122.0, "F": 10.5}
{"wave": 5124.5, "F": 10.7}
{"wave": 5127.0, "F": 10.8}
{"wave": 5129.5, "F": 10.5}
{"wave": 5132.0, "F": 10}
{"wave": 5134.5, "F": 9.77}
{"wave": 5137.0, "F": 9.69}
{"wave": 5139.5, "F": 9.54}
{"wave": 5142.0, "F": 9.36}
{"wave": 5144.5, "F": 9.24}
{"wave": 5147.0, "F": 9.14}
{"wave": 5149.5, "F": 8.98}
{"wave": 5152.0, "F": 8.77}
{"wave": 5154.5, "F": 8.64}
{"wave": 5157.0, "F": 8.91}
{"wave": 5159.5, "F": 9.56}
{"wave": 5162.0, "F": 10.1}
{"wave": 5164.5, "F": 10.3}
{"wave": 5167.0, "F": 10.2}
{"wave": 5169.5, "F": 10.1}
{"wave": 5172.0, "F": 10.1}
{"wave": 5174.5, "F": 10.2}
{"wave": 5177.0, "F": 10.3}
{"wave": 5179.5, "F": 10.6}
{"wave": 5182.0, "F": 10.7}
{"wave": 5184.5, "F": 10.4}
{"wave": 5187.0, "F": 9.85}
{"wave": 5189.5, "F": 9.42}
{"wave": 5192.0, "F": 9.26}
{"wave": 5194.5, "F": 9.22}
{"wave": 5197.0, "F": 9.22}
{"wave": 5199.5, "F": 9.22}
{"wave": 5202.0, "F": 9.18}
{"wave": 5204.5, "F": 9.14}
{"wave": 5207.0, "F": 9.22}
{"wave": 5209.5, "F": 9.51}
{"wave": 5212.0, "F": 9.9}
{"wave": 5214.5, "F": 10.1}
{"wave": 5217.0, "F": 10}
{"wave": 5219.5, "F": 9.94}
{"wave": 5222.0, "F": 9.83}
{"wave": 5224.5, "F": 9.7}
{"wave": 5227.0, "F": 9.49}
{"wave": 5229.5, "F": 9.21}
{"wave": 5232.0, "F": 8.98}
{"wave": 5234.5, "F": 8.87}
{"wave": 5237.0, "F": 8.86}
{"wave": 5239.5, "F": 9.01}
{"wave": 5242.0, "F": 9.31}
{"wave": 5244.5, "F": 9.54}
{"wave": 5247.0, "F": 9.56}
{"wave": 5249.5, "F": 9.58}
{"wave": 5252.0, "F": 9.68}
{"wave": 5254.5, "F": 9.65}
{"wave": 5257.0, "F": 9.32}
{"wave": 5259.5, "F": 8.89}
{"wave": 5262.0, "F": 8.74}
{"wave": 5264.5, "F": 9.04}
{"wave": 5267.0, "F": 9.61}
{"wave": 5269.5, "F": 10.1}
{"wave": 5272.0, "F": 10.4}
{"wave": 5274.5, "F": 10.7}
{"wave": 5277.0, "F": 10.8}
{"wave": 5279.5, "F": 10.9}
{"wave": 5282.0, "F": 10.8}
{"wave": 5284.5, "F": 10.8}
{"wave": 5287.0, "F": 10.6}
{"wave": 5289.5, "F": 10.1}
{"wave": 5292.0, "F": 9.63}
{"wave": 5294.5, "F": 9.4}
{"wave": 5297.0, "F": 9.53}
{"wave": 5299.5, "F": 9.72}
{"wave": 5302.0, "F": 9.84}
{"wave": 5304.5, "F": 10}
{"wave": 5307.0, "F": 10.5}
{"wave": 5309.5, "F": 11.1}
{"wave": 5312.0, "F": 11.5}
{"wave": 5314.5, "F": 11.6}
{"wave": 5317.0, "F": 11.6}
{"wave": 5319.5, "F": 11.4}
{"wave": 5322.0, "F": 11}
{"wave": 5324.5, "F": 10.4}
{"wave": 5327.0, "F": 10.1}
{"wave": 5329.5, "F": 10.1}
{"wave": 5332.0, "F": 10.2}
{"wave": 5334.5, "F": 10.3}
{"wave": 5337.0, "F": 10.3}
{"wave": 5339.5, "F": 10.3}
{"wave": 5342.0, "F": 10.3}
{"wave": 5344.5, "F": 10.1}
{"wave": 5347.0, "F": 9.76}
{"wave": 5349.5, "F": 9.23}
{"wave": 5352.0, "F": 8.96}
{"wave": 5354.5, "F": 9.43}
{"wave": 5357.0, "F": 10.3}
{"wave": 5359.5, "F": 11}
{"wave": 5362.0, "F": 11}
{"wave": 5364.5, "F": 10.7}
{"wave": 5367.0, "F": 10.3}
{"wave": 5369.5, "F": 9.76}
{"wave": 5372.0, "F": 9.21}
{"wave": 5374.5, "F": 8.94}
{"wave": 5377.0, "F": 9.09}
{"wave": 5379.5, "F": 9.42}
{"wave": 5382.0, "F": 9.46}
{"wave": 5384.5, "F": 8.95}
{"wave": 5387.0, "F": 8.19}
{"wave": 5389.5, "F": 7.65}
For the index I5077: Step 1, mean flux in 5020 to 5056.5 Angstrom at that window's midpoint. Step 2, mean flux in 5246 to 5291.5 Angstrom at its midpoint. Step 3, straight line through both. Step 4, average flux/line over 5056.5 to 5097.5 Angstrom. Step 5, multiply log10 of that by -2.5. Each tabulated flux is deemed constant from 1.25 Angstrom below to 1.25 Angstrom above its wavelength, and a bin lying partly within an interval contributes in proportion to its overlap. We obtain 0.12 mag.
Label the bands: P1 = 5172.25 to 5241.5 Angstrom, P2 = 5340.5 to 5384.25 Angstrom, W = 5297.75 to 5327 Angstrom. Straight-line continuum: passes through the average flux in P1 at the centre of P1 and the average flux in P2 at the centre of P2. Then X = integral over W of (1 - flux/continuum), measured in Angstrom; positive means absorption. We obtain -2.99 Angstrom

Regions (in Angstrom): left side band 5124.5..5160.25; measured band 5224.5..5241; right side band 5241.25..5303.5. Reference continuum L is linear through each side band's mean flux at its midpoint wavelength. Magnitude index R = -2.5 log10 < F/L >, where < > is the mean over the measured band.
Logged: 0.07 mag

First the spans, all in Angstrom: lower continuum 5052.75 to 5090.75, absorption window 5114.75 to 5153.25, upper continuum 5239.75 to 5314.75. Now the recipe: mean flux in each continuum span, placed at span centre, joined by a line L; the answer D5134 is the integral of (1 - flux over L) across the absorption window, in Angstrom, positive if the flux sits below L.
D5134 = -2.5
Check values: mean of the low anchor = 9.02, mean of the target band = 9.91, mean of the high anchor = 10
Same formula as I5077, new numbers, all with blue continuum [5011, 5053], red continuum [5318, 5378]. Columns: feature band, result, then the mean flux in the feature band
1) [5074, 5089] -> 0.121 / 8.77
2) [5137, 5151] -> 0.067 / 9.28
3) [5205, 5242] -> 0.056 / 9.46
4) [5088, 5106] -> 0.085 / 9.08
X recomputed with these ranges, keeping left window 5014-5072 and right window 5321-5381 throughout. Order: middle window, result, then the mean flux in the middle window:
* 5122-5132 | -0.9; 10.6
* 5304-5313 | -0.8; 10.8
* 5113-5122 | -0.9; 10.7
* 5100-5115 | -0.5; 10.1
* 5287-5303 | 0.3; 9.77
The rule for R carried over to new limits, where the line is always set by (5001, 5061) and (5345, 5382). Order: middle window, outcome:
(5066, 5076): 0.13 mag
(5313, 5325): -0.15 mag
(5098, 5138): -0.06 mag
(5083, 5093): 0.09 mag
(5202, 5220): 0.01 mag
